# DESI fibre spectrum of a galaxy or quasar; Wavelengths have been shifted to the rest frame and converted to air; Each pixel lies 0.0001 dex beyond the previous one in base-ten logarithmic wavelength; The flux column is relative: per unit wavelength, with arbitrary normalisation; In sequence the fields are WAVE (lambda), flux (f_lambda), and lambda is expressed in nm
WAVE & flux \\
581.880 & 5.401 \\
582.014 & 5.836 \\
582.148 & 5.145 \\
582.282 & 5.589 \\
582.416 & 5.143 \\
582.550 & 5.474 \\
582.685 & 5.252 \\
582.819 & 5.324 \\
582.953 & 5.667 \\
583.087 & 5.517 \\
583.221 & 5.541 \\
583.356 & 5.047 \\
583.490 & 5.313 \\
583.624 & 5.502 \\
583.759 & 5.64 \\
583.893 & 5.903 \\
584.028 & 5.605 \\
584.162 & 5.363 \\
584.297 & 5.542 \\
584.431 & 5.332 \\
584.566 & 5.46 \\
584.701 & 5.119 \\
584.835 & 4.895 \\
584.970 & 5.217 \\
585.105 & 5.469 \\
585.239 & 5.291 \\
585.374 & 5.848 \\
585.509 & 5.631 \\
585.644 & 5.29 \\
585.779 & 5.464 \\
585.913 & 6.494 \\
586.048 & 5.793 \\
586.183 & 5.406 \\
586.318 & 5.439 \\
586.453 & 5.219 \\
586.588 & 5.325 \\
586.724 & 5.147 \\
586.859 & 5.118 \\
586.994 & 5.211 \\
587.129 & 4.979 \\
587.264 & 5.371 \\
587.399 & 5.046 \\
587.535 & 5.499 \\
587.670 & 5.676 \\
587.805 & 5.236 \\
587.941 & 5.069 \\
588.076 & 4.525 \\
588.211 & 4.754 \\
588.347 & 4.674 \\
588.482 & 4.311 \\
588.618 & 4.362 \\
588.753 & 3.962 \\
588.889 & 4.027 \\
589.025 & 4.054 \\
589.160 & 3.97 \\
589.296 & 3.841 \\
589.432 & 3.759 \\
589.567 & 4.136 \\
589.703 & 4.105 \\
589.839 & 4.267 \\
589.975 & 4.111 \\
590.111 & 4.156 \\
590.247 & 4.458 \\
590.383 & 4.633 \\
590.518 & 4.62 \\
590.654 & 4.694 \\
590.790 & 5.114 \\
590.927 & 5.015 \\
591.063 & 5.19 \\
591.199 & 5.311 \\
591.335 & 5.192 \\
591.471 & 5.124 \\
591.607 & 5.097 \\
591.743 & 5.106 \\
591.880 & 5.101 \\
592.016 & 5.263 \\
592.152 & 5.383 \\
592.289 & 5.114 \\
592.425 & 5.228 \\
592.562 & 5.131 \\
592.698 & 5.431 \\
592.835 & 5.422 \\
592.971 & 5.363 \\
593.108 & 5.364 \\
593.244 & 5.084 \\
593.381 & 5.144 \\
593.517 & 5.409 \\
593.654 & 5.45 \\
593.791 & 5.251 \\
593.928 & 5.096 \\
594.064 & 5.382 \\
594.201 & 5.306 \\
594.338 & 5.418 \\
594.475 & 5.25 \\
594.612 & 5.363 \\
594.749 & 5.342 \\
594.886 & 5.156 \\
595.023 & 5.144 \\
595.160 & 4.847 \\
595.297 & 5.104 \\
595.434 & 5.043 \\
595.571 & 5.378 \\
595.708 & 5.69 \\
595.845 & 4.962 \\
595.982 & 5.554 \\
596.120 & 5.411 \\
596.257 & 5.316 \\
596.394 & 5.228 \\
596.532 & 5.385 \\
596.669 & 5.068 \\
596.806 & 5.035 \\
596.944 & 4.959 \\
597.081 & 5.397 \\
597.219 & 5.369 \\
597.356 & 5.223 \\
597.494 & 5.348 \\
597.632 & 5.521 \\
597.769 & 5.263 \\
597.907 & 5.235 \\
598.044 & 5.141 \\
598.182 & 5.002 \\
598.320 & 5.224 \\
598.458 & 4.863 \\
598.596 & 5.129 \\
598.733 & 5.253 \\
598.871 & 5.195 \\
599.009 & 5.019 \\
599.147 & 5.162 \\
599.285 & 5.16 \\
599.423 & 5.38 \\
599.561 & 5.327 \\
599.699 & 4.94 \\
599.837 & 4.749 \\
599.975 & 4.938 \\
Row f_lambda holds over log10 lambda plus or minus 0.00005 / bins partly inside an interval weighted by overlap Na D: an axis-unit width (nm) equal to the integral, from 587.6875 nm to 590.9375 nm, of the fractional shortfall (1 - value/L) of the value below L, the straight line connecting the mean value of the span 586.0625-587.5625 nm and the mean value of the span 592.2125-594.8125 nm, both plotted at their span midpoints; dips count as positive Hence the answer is 0.53 nm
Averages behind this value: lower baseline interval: 5.26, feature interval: 4.42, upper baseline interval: 5.29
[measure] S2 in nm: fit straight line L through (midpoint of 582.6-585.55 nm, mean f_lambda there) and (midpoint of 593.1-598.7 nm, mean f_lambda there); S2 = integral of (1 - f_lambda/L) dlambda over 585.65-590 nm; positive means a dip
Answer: 0.43 nm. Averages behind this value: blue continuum 5.43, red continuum 5.24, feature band 4.84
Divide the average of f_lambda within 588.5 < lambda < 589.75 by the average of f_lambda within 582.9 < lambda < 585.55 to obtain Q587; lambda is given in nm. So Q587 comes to 0.7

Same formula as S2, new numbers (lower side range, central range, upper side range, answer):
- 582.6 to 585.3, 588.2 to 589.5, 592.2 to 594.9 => 0.29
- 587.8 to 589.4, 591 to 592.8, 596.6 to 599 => -0.22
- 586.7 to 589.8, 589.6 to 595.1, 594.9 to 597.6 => -0.13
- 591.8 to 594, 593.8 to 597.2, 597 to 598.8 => 0.00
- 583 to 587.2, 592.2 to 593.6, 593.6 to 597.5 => 0.01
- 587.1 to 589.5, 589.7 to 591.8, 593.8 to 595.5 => 0.03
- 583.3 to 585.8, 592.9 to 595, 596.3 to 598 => 0.00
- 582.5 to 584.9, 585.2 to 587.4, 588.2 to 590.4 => -0.26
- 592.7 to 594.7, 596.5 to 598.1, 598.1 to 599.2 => -0.03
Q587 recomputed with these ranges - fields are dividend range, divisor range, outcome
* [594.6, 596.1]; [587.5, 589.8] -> 1.18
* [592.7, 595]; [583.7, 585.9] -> 0.97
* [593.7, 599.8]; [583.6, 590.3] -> 1.05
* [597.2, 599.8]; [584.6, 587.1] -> 0.96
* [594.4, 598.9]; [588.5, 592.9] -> 1.11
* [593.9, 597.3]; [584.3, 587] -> 0.97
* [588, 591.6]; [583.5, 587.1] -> 0.82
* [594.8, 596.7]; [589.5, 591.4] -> 1.13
